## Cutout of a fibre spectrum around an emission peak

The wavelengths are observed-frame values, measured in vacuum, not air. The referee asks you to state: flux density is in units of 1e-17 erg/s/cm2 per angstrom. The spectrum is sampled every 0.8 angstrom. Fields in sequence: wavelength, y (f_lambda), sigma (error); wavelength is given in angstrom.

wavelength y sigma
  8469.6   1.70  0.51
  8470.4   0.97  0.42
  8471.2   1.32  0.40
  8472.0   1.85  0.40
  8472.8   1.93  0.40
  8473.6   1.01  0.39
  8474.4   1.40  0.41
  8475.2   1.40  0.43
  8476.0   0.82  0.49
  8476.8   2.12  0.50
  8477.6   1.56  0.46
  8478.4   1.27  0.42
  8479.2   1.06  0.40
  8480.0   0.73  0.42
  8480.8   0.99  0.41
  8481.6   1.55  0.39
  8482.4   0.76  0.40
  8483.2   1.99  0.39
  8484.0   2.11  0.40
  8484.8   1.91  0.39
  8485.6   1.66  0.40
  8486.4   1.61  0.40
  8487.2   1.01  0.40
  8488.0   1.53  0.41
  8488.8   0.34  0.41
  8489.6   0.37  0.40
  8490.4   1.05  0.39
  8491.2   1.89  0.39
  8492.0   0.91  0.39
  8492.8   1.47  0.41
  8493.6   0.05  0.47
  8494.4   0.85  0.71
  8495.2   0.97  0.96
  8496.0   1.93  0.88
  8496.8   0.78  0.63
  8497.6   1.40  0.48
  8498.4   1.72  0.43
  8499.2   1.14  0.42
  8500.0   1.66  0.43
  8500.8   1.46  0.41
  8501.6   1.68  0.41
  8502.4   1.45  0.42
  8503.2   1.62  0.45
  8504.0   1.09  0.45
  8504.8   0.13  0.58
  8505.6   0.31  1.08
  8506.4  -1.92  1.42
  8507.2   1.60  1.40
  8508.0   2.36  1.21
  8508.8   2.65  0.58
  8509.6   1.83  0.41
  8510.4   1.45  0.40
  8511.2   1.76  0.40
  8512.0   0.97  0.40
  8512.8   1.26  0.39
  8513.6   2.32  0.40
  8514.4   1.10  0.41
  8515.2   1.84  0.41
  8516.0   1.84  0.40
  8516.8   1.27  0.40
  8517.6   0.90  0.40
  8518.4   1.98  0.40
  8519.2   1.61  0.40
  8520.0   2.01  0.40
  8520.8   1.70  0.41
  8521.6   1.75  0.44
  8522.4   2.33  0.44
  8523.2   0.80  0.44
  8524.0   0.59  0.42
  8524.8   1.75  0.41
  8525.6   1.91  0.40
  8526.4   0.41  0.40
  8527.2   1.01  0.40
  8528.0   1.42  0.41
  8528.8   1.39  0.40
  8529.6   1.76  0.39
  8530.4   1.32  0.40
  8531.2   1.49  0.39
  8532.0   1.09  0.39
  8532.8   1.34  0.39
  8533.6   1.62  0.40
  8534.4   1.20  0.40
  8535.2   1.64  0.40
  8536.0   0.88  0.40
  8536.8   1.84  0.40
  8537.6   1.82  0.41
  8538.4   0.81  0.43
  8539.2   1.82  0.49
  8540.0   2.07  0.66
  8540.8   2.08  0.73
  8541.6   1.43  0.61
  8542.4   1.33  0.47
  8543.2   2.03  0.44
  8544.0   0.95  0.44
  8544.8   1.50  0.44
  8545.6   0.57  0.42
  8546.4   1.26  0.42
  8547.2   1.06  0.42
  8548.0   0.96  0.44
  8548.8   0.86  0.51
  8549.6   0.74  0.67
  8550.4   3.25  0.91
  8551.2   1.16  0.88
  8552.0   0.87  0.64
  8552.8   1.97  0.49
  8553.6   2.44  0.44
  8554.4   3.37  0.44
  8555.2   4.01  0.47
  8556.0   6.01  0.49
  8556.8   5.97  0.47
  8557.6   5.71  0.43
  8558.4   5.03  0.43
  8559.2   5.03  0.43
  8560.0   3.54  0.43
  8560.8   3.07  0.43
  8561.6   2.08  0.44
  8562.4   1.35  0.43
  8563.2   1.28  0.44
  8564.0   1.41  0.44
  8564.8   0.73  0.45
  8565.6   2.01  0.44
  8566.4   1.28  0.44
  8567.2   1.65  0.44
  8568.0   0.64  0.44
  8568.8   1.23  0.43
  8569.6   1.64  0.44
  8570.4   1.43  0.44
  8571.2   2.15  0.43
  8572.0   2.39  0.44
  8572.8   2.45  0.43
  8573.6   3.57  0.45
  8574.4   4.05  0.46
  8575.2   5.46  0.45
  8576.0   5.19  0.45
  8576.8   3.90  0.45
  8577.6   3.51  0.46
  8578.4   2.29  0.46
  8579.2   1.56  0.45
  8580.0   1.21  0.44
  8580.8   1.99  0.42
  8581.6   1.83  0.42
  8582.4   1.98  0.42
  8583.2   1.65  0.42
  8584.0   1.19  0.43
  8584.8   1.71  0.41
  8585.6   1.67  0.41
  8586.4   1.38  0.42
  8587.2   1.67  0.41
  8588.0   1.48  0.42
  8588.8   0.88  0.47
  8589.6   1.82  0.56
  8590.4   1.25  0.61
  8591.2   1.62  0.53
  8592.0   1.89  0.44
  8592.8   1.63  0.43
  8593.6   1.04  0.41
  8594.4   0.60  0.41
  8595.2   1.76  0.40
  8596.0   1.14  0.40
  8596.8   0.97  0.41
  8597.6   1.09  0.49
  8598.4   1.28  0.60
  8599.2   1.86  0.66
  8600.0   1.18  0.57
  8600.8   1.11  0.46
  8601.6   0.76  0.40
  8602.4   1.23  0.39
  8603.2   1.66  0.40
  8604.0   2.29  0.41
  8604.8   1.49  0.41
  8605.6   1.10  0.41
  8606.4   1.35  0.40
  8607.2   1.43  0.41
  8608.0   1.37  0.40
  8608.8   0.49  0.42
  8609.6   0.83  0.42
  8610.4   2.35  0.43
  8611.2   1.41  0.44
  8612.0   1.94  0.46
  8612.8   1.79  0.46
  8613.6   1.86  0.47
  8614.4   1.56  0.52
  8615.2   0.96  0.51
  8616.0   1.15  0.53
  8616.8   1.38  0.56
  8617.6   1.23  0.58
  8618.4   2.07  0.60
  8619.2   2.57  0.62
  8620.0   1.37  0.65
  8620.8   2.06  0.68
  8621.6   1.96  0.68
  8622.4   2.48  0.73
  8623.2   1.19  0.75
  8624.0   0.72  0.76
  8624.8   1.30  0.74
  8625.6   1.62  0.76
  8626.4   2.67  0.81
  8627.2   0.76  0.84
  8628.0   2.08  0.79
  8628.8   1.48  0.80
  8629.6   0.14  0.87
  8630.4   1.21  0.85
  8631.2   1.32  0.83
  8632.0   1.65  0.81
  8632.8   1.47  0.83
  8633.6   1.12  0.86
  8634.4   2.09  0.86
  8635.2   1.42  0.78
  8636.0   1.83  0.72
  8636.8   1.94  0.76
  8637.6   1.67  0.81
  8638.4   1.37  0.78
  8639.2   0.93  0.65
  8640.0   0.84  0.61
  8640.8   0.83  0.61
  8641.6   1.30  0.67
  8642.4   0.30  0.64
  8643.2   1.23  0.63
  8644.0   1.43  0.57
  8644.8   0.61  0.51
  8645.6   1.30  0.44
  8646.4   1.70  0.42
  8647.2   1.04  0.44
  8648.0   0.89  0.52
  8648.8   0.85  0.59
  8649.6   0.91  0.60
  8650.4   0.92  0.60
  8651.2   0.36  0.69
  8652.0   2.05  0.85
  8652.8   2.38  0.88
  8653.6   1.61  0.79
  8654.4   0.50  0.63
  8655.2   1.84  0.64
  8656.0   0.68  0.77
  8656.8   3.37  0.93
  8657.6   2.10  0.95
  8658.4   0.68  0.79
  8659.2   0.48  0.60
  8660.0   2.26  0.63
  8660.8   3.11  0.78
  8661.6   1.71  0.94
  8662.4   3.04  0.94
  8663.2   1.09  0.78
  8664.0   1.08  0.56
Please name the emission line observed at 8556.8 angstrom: [S II]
